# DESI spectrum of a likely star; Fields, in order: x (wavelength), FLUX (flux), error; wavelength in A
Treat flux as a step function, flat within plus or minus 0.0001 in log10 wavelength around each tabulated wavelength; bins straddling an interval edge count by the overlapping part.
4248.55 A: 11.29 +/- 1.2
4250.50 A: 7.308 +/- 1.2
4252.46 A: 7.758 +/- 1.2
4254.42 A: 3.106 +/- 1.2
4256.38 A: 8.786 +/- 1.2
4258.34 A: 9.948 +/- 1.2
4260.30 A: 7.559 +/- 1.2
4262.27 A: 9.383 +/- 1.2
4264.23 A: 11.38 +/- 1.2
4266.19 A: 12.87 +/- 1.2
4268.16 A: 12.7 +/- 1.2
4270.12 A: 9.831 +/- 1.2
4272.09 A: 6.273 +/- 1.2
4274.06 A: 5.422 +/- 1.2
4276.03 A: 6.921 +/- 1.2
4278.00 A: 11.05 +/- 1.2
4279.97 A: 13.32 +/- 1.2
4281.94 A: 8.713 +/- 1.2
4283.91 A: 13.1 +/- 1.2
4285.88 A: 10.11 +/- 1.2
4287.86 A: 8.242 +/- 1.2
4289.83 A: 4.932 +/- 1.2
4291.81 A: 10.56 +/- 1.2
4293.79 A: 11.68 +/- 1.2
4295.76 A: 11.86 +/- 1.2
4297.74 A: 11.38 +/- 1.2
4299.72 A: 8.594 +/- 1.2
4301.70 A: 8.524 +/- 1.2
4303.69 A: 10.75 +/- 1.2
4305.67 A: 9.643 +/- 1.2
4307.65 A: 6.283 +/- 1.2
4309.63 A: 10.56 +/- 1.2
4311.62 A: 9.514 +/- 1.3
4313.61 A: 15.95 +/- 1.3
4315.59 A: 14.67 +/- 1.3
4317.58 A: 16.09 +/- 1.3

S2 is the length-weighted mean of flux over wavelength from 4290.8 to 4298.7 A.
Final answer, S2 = 11.4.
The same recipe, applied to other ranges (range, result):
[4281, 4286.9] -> 10.6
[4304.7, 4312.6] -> 9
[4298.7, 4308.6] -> 8.77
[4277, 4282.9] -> 11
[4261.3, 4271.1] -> 11.2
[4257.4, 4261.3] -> 8.73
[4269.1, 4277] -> 7.14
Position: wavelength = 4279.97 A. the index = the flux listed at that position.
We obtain 13.32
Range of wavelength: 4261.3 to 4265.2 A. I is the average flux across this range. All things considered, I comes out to 10.4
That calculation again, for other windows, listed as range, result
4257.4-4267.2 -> 10.2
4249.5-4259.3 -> 7.39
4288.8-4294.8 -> 9.07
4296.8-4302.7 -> 9.47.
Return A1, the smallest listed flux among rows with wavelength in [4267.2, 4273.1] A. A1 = 6.273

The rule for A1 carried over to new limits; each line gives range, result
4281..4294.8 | 4.932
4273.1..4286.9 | 5.422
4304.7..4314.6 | 6.283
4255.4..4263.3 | 7.559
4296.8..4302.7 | 8.524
